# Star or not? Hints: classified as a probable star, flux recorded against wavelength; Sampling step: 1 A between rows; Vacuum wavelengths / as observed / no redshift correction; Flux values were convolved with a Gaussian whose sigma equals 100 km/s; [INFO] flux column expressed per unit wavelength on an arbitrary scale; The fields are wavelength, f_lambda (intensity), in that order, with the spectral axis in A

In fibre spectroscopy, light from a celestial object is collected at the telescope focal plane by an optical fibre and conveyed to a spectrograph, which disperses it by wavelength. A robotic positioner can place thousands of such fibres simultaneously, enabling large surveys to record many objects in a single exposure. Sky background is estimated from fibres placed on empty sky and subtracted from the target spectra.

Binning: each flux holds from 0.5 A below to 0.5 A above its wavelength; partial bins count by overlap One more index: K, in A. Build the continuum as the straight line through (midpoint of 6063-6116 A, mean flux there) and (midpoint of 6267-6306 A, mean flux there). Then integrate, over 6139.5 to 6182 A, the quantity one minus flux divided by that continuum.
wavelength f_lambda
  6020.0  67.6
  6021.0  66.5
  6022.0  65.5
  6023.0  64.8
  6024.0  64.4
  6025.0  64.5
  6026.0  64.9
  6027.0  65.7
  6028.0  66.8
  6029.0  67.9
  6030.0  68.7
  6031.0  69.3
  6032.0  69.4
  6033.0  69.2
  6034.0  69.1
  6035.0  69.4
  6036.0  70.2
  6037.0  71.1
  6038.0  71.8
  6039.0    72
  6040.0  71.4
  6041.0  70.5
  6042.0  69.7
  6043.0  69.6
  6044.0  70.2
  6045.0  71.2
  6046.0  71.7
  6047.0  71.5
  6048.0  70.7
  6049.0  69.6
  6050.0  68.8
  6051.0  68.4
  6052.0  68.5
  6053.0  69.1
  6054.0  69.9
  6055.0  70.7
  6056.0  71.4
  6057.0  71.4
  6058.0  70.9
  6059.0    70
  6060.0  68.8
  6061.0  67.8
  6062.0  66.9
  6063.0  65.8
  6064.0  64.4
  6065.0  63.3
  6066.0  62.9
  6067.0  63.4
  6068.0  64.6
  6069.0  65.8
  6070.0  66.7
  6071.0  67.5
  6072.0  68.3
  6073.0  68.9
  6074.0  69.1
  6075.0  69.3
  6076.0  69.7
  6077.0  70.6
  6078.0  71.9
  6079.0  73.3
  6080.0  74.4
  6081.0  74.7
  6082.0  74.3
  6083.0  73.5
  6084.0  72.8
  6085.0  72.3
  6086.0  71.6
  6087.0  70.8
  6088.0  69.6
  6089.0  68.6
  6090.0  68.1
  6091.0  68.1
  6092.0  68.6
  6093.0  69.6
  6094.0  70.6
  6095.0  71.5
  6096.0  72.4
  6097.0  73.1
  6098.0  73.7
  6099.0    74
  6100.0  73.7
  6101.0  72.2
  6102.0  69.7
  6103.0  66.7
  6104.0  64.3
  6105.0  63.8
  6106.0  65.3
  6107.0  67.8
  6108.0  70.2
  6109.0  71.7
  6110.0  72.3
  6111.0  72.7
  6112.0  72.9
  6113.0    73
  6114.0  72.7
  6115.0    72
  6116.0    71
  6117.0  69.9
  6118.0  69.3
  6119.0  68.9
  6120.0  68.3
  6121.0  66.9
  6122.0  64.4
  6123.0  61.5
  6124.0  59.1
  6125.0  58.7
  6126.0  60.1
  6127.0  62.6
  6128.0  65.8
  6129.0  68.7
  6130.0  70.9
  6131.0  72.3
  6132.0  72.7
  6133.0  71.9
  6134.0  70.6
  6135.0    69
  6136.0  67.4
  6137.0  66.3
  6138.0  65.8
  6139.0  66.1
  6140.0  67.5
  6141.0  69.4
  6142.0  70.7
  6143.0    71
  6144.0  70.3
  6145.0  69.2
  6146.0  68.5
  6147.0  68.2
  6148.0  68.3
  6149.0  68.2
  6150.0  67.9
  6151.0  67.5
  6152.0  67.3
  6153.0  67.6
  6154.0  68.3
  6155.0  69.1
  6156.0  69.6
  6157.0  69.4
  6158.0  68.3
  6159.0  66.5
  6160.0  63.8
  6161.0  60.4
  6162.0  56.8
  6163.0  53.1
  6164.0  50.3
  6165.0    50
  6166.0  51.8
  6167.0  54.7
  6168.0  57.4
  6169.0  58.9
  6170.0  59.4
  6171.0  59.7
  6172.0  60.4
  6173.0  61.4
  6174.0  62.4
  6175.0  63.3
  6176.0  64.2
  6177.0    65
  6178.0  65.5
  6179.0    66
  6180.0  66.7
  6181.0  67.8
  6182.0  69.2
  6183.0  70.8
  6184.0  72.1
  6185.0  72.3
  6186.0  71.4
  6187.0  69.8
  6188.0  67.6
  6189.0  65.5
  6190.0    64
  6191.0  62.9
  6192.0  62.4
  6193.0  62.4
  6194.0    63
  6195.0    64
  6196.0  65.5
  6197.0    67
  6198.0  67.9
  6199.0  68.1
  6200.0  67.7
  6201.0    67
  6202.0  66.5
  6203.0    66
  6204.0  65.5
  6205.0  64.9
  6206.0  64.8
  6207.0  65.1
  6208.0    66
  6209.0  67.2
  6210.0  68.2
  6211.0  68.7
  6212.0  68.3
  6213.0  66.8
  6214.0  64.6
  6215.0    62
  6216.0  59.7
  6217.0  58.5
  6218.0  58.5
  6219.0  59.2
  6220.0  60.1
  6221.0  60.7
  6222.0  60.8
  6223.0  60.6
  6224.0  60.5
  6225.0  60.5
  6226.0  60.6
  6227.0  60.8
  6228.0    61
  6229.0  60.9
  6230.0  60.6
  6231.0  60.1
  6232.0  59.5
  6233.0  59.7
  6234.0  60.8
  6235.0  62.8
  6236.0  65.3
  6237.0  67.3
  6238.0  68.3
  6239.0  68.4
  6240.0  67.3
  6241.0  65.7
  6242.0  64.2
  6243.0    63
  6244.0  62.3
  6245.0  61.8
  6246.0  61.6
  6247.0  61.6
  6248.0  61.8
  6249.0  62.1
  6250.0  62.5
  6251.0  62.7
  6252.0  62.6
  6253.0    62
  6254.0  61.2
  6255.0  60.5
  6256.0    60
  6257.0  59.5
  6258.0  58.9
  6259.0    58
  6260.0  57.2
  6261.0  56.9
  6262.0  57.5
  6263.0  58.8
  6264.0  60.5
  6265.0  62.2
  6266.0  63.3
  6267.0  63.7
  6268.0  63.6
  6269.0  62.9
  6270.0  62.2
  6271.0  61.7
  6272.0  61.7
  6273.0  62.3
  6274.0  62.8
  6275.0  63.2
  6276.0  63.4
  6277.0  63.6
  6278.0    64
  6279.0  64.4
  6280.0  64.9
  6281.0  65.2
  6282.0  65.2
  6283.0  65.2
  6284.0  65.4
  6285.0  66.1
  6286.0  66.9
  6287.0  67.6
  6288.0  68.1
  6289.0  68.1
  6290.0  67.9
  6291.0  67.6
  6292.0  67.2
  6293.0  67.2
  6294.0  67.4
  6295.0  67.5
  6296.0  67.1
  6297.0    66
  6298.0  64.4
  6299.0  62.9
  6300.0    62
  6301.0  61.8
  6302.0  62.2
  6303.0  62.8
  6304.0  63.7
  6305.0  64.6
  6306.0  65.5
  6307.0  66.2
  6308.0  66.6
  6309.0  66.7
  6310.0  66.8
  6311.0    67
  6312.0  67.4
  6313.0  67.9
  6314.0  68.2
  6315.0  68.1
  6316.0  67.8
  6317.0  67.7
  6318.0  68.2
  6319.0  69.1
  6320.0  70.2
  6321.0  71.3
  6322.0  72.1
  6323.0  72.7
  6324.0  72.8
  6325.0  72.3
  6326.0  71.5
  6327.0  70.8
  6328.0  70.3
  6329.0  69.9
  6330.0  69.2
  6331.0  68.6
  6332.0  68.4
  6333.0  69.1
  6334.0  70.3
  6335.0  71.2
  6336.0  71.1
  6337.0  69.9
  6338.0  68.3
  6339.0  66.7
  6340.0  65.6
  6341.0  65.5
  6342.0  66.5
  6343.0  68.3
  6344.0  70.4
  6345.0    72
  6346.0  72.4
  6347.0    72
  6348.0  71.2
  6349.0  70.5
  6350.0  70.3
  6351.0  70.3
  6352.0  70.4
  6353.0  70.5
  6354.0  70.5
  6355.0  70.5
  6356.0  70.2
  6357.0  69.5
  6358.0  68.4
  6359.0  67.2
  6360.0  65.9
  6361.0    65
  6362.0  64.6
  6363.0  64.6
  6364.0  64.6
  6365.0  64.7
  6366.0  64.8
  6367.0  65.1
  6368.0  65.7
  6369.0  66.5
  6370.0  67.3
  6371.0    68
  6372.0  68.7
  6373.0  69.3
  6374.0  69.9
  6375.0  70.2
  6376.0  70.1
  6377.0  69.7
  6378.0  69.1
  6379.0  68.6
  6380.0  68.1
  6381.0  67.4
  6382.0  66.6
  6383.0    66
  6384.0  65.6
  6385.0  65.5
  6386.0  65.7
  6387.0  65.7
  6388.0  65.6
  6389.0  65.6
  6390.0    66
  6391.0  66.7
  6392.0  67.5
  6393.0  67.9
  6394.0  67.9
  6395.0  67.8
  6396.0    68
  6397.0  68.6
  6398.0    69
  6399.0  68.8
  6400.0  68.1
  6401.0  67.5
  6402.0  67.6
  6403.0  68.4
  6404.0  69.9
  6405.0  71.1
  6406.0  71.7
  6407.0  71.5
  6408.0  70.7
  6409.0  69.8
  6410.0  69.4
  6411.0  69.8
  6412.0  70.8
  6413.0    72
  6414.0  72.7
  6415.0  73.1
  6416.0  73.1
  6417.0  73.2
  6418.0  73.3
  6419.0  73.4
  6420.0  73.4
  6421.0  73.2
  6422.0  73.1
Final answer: 2.4 A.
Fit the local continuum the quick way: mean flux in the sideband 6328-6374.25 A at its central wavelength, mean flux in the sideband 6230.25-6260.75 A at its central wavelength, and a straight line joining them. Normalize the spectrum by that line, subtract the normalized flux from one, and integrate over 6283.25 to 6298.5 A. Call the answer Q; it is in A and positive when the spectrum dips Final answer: -0.5 A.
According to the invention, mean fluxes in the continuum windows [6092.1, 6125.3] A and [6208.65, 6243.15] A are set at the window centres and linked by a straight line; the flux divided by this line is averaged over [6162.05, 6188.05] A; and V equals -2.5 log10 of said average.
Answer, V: 0.05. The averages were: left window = 69.3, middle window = 62.6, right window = 62.9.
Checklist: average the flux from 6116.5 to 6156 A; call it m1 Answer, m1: 67.6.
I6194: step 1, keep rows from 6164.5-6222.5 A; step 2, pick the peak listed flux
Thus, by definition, 72.3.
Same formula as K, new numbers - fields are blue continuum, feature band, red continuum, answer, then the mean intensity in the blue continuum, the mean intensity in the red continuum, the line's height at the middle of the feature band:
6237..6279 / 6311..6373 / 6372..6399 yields -2.9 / 62.2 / 67.7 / 65.8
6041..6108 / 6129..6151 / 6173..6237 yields -0.7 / 69.5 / 64.4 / 67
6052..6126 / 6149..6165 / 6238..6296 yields 0.7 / 69.2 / 63.4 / 67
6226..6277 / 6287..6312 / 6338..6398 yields -0.5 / 62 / 67.9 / 64.4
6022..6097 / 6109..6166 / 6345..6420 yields 1.9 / 69.3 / 68.7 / 69.1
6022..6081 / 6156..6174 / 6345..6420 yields 2.5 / 68.8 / 68.7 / 68.8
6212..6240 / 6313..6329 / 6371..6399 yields -1.2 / 62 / 67.7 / 65.4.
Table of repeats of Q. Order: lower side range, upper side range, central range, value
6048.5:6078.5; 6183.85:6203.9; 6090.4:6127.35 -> -0.64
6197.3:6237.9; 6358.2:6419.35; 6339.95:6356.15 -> -0.68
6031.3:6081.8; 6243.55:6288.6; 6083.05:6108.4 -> -0.73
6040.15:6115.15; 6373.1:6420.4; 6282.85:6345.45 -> 1.38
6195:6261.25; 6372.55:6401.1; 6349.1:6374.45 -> -0.31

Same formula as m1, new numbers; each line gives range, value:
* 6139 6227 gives 64.5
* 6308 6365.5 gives 69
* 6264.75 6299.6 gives 65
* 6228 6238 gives 62.2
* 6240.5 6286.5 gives 62.3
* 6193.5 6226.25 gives 64.1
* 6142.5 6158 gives 68.7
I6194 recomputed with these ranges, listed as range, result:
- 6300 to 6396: 72.8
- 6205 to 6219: 68.7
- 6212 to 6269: 68.4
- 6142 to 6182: 71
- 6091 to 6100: 74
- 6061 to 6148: 74.7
